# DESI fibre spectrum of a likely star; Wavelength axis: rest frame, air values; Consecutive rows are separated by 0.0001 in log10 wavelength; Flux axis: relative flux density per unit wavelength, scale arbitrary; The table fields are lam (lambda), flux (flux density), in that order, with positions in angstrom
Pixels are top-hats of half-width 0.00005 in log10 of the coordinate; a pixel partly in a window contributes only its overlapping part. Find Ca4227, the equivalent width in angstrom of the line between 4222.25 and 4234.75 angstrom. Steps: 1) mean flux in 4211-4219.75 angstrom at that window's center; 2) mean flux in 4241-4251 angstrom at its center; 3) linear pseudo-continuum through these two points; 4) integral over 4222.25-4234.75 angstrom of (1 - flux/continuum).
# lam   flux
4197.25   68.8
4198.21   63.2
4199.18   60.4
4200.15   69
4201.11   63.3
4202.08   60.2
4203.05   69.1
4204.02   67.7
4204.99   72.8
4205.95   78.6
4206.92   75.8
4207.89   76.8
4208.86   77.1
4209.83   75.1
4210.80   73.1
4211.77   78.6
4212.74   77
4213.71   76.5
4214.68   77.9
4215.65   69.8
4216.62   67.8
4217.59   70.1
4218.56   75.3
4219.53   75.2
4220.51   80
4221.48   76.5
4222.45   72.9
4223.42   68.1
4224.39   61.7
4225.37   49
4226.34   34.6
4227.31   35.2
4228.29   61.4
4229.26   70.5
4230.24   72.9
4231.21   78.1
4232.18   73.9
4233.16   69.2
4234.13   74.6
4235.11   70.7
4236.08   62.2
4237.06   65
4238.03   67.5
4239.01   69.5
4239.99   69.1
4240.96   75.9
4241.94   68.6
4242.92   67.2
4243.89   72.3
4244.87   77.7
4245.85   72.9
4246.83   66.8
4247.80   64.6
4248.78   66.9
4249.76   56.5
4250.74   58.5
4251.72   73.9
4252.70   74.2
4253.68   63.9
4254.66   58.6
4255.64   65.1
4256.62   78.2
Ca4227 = 1.4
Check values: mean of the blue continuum 74.2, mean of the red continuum 67.8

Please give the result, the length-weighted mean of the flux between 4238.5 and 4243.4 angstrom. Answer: 69.9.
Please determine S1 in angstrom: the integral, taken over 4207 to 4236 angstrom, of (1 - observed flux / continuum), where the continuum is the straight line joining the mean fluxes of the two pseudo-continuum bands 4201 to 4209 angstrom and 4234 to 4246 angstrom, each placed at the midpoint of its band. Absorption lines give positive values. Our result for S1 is 0.46 angstrom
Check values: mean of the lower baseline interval 71.4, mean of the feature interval 69.6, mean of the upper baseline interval 70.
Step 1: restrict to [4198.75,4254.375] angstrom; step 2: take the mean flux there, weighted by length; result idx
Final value 68.9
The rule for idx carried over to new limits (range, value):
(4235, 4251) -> 67.8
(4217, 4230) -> 64.1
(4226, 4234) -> 63.1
